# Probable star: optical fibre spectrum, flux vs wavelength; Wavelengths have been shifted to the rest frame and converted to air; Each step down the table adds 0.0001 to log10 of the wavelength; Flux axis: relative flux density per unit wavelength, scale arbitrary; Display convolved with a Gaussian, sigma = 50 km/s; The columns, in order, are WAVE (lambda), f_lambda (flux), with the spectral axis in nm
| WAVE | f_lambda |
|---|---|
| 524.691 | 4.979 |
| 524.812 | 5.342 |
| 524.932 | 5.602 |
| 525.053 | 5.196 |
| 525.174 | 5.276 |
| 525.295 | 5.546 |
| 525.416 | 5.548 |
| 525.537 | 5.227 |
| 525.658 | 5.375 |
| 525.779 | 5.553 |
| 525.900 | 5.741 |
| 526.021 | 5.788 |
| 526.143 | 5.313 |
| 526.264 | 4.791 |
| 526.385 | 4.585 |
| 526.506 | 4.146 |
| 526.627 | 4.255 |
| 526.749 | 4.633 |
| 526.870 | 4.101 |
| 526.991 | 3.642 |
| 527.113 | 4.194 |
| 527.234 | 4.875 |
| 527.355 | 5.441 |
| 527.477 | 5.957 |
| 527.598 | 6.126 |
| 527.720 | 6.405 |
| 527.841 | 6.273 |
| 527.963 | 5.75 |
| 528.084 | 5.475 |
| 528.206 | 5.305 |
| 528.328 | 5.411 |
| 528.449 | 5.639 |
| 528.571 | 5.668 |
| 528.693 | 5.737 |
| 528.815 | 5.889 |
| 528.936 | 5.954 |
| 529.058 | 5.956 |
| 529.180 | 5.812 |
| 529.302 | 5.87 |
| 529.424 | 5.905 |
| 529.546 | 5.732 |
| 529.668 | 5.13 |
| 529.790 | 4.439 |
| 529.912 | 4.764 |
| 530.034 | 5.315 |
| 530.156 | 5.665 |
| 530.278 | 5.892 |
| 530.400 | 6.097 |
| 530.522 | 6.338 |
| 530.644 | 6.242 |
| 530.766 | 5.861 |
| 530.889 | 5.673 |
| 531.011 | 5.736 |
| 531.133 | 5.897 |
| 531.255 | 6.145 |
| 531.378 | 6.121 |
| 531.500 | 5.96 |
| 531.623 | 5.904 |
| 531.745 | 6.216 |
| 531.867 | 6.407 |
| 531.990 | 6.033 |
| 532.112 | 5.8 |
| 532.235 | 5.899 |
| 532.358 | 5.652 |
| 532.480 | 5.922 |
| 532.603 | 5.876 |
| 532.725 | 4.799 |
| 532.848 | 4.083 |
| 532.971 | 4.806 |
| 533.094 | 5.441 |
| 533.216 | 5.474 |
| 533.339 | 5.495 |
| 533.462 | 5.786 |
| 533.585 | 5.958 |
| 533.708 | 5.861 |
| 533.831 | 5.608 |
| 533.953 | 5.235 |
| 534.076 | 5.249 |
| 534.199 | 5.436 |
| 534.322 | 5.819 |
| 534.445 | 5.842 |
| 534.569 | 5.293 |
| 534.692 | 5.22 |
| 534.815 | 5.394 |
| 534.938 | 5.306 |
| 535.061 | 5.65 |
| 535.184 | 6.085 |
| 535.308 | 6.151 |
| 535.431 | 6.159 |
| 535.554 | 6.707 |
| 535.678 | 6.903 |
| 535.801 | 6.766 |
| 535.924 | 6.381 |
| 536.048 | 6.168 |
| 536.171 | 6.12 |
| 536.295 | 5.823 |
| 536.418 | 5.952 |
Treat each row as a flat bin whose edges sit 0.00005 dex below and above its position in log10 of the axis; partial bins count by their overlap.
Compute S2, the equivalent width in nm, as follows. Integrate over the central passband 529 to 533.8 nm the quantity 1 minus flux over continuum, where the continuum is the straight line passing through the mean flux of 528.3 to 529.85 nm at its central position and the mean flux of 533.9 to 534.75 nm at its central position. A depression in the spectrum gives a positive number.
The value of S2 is -0.12 nm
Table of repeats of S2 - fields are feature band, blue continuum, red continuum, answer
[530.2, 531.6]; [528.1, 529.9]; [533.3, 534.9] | -0.107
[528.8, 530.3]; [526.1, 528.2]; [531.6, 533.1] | -0.067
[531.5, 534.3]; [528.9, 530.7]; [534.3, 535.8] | 0.102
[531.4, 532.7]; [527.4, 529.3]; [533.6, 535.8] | -0.030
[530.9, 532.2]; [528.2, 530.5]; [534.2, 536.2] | -0.059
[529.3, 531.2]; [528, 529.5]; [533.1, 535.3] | 0.008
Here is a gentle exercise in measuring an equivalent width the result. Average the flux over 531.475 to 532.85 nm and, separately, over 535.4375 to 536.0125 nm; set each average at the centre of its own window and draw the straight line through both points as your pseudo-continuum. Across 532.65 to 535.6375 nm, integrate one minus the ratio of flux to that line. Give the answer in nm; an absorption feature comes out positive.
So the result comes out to 0.33 nm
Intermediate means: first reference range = 5.78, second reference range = 6.61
